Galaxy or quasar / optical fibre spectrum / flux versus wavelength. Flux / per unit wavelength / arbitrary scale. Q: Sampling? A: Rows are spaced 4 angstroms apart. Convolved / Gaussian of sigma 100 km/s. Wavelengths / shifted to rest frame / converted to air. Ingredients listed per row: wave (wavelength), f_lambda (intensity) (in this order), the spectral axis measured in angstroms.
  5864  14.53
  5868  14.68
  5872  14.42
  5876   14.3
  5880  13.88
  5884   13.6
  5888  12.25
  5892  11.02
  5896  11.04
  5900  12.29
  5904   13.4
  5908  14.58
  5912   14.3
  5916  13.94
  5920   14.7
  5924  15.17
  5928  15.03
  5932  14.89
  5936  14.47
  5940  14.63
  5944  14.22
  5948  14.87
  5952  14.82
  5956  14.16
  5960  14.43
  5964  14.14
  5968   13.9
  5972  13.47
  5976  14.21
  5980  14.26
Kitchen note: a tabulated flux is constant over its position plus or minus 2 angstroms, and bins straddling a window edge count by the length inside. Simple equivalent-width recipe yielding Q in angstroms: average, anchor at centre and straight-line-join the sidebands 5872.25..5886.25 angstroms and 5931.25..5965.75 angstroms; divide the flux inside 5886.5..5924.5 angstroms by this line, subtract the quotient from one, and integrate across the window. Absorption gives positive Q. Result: 2.59 angstroms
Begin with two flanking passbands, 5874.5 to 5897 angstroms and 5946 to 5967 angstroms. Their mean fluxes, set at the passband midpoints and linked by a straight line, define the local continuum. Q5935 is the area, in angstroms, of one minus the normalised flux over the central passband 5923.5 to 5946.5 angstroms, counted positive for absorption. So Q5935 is -1.3 angstroms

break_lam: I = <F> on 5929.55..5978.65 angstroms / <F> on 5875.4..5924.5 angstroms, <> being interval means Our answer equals 1.08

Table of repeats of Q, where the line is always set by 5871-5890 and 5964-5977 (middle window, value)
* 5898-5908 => 0.4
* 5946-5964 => -0.9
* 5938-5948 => -0.5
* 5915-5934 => -1.4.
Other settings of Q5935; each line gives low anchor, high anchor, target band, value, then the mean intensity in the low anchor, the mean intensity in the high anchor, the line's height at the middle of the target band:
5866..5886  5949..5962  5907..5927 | -0.30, 14.2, 14.5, 14.3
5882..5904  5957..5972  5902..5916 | -1.64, 12.2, 14.1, 12.6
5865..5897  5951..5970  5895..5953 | -1.64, 13.3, 14.3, 13.8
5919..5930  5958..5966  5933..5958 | 0.09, 15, 14.3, 14.6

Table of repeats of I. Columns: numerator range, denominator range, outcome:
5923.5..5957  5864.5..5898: 1.11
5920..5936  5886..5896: 1.30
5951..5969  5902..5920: 1.01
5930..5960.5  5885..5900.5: 1.24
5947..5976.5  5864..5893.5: 1.05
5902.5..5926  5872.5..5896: 1.11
